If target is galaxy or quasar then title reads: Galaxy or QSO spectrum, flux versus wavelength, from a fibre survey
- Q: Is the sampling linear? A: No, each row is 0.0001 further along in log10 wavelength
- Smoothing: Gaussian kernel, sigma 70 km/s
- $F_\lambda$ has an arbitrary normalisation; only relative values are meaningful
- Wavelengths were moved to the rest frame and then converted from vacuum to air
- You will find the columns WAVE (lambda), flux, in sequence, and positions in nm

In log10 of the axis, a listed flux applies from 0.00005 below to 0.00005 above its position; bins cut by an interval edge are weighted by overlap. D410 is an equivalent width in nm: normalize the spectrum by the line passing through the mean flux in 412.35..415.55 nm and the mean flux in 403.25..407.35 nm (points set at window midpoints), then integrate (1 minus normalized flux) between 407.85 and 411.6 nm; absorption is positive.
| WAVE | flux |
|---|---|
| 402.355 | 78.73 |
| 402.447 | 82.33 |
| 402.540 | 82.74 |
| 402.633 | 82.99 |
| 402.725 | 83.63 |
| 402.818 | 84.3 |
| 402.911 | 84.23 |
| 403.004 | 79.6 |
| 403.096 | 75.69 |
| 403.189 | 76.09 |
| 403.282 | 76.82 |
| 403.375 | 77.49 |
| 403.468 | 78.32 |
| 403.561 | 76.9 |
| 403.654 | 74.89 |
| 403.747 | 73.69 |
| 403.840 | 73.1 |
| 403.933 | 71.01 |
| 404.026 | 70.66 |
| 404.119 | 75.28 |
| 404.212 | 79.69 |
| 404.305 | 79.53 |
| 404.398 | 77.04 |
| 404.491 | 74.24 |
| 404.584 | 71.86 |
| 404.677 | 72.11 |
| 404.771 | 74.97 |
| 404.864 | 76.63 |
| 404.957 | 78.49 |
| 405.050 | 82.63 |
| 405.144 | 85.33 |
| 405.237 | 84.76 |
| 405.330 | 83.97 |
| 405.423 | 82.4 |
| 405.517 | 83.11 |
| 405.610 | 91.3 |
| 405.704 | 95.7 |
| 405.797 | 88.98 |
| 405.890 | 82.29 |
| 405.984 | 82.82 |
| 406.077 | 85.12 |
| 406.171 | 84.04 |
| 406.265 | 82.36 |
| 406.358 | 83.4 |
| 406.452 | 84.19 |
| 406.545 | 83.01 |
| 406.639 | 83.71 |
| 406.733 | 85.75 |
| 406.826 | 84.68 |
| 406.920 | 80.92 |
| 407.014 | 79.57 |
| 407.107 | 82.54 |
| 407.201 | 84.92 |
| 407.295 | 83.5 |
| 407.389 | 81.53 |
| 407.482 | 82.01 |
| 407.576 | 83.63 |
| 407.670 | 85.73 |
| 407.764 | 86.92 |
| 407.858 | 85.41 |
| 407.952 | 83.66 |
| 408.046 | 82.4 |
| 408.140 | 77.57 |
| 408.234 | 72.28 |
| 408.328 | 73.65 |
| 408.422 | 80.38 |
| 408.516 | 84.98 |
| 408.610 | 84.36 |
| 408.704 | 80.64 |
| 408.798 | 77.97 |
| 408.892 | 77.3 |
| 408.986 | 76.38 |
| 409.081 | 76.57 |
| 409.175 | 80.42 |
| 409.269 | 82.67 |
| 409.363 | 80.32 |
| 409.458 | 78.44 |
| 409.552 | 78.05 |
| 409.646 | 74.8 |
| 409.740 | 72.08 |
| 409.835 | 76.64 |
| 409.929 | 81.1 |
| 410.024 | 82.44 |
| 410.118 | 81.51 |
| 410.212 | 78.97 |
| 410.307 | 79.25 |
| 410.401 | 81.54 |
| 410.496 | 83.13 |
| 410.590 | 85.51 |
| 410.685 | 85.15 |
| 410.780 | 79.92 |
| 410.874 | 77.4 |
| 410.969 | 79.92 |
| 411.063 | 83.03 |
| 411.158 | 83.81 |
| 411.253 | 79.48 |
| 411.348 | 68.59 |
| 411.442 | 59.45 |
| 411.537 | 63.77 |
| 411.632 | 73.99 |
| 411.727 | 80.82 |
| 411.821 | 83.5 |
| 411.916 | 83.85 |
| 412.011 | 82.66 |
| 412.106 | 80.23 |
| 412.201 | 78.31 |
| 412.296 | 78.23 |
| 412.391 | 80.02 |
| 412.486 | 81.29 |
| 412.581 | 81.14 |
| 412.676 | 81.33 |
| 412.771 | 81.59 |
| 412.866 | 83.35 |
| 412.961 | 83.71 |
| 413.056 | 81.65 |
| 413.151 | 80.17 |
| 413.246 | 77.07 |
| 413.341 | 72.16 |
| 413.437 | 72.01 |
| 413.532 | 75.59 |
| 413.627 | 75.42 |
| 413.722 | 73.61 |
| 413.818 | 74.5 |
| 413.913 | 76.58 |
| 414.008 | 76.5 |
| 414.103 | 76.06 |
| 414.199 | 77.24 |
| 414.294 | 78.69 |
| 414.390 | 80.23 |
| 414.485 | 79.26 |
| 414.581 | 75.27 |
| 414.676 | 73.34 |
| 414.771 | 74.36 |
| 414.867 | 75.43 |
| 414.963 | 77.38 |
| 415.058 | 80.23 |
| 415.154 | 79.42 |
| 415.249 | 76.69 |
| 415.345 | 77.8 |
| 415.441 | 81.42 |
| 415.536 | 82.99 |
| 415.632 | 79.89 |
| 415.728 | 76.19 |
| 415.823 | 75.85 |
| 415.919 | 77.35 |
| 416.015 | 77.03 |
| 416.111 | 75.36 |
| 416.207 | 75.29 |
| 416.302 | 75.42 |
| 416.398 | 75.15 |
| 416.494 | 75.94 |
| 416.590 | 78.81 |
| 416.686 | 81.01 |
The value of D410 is 0.03 nm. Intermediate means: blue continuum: 80.6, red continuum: 78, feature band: 78.7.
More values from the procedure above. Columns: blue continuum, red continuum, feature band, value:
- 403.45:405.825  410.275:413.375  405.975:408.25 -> -0.11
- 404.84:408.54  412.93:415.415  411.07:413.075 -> 0.00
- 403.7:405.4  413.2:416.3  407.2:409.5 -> -0.12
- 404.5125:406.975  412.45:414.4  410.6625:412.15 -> 0.03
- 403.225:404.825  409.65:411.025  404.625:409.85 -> -0.27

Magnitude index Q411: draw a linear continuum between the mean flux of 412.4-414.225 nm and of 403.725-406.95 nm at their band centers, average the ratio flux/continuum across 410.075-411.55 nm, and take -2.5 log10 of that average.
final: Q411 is 0.006 mag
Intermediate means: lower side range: 80.9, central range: 78.5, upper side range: 78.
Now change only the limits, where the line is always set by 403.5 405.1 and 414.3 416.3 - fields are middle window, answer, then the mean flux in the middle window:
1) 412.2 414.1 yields -0.015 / 78.2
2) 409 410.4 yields -0.033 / 78.8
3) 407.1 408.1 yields -0.105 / 83.8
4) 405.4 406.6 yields -0.128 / 85.3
